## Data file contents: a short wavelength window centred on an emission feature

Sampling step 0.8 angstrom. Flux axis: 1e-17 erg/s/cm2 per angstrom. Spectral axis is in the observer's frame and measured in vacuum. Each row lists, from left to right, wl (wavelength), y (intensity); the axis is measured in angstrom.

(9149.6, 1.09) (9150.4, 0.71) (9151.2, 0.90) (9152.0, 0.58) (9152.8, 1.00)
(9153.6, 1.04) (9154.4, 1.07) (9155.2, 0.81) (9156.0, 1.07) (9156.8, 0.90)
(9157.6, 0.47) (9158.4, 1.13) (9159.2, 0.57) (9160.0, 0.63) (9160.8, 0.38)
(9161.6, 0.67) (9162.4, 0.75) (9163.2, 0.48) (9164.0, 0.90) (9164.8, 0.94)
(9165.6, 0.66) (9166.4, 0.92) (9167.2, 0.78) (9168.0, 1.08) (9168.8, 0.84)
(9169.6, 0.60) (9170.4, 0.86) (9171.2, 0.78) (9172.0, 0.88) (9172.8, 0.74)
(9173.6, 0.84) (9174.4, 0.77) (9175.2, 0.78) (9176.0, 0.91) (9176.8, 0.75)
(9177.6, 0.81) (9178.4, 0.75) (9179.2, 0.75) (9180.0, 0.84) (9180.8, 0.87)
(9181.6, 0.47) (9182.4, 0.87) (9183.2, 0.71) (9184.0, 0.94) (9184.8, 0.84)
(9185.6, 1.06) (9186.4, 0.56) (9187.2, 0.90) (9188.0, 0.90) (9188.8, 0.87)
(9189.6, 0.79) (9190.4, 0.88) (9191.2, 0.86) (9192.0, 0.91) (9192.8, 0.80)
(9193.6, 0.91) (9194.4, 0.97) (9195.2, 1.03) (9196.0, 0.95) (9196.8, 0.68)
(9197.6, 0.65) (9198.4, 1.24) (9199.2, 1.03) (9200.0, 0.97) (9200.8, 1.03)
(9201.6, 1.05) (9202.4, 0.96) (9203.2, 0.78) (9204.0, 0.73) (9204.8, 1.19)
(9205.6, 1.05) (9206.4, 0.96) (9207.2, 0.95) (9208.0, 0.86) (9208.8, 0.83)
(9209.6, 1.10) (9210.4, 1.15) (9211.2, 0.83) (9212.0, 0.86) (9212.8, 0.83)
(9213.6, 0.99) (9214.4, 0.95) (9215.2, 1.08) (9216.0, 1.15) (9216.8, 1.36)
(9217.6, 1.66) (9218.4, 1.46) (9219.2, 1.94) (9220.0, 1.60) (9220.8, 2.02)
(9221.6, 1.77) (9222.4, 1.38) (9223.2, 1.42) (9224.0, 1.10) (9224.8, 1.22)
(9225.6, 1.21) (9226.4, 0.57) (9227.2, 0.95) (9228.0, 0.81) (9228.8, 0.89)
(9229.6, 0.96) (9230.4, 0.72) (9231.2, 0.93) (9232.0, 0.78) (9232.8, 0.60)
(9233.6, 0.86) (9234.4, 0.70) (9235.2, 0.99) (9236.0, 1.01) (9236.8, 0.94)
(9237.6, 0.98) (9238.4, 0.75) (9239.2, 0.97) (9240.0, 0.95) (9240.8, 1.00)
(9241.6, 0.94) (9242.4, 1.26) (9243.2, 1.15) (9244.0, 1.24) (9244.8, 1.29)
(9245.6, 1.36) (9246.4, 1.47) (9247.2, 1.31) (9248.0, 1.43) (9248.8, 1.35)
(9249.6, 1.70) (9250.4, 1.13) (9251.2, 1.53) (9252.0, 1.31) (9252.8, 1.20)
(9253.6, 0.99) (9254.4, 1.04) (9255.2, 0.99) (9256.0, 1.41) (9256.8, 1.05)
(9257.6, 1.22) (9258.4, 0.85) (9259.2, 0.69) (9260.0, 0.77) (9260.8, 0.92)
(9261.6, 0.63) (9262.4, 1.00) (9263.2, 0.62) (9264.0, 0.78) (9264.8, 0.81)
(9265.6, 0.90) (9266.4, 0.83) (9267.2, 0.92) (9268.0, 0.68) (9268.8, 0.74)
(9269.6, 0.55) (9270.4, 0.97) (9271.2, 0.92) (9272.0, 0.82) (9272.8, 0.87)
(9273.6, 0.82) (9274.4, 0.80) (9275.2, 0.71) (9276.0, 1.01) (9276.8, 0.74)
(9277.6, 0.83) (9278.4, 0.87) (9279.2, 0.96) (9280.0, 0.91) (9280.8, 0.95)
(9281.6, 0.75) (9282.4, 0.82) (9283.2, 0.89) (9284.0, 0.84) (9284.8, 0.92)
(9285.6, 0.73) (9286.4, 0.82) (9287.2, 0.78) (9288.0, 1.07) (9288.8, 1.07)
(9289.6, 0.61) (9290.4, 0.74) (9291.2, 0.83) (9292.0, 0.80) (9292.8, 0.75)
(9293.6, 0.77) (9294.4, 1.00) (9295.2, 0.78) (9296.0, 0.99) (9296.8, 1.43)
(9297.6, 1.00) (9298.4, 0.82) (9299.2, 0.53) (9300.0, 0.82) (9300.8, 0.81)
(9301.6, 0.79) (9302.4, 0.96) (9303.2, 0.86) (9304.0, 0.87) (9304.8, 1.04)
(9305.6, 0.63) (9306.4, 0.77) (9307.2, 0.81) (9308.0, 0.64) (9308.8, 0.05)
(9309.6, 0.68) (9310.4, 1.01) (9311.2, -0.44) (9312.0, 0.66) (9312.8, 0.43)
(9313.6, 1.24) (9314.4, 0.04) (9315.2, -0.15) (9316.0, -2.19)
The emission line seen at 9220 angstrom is H-alpha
